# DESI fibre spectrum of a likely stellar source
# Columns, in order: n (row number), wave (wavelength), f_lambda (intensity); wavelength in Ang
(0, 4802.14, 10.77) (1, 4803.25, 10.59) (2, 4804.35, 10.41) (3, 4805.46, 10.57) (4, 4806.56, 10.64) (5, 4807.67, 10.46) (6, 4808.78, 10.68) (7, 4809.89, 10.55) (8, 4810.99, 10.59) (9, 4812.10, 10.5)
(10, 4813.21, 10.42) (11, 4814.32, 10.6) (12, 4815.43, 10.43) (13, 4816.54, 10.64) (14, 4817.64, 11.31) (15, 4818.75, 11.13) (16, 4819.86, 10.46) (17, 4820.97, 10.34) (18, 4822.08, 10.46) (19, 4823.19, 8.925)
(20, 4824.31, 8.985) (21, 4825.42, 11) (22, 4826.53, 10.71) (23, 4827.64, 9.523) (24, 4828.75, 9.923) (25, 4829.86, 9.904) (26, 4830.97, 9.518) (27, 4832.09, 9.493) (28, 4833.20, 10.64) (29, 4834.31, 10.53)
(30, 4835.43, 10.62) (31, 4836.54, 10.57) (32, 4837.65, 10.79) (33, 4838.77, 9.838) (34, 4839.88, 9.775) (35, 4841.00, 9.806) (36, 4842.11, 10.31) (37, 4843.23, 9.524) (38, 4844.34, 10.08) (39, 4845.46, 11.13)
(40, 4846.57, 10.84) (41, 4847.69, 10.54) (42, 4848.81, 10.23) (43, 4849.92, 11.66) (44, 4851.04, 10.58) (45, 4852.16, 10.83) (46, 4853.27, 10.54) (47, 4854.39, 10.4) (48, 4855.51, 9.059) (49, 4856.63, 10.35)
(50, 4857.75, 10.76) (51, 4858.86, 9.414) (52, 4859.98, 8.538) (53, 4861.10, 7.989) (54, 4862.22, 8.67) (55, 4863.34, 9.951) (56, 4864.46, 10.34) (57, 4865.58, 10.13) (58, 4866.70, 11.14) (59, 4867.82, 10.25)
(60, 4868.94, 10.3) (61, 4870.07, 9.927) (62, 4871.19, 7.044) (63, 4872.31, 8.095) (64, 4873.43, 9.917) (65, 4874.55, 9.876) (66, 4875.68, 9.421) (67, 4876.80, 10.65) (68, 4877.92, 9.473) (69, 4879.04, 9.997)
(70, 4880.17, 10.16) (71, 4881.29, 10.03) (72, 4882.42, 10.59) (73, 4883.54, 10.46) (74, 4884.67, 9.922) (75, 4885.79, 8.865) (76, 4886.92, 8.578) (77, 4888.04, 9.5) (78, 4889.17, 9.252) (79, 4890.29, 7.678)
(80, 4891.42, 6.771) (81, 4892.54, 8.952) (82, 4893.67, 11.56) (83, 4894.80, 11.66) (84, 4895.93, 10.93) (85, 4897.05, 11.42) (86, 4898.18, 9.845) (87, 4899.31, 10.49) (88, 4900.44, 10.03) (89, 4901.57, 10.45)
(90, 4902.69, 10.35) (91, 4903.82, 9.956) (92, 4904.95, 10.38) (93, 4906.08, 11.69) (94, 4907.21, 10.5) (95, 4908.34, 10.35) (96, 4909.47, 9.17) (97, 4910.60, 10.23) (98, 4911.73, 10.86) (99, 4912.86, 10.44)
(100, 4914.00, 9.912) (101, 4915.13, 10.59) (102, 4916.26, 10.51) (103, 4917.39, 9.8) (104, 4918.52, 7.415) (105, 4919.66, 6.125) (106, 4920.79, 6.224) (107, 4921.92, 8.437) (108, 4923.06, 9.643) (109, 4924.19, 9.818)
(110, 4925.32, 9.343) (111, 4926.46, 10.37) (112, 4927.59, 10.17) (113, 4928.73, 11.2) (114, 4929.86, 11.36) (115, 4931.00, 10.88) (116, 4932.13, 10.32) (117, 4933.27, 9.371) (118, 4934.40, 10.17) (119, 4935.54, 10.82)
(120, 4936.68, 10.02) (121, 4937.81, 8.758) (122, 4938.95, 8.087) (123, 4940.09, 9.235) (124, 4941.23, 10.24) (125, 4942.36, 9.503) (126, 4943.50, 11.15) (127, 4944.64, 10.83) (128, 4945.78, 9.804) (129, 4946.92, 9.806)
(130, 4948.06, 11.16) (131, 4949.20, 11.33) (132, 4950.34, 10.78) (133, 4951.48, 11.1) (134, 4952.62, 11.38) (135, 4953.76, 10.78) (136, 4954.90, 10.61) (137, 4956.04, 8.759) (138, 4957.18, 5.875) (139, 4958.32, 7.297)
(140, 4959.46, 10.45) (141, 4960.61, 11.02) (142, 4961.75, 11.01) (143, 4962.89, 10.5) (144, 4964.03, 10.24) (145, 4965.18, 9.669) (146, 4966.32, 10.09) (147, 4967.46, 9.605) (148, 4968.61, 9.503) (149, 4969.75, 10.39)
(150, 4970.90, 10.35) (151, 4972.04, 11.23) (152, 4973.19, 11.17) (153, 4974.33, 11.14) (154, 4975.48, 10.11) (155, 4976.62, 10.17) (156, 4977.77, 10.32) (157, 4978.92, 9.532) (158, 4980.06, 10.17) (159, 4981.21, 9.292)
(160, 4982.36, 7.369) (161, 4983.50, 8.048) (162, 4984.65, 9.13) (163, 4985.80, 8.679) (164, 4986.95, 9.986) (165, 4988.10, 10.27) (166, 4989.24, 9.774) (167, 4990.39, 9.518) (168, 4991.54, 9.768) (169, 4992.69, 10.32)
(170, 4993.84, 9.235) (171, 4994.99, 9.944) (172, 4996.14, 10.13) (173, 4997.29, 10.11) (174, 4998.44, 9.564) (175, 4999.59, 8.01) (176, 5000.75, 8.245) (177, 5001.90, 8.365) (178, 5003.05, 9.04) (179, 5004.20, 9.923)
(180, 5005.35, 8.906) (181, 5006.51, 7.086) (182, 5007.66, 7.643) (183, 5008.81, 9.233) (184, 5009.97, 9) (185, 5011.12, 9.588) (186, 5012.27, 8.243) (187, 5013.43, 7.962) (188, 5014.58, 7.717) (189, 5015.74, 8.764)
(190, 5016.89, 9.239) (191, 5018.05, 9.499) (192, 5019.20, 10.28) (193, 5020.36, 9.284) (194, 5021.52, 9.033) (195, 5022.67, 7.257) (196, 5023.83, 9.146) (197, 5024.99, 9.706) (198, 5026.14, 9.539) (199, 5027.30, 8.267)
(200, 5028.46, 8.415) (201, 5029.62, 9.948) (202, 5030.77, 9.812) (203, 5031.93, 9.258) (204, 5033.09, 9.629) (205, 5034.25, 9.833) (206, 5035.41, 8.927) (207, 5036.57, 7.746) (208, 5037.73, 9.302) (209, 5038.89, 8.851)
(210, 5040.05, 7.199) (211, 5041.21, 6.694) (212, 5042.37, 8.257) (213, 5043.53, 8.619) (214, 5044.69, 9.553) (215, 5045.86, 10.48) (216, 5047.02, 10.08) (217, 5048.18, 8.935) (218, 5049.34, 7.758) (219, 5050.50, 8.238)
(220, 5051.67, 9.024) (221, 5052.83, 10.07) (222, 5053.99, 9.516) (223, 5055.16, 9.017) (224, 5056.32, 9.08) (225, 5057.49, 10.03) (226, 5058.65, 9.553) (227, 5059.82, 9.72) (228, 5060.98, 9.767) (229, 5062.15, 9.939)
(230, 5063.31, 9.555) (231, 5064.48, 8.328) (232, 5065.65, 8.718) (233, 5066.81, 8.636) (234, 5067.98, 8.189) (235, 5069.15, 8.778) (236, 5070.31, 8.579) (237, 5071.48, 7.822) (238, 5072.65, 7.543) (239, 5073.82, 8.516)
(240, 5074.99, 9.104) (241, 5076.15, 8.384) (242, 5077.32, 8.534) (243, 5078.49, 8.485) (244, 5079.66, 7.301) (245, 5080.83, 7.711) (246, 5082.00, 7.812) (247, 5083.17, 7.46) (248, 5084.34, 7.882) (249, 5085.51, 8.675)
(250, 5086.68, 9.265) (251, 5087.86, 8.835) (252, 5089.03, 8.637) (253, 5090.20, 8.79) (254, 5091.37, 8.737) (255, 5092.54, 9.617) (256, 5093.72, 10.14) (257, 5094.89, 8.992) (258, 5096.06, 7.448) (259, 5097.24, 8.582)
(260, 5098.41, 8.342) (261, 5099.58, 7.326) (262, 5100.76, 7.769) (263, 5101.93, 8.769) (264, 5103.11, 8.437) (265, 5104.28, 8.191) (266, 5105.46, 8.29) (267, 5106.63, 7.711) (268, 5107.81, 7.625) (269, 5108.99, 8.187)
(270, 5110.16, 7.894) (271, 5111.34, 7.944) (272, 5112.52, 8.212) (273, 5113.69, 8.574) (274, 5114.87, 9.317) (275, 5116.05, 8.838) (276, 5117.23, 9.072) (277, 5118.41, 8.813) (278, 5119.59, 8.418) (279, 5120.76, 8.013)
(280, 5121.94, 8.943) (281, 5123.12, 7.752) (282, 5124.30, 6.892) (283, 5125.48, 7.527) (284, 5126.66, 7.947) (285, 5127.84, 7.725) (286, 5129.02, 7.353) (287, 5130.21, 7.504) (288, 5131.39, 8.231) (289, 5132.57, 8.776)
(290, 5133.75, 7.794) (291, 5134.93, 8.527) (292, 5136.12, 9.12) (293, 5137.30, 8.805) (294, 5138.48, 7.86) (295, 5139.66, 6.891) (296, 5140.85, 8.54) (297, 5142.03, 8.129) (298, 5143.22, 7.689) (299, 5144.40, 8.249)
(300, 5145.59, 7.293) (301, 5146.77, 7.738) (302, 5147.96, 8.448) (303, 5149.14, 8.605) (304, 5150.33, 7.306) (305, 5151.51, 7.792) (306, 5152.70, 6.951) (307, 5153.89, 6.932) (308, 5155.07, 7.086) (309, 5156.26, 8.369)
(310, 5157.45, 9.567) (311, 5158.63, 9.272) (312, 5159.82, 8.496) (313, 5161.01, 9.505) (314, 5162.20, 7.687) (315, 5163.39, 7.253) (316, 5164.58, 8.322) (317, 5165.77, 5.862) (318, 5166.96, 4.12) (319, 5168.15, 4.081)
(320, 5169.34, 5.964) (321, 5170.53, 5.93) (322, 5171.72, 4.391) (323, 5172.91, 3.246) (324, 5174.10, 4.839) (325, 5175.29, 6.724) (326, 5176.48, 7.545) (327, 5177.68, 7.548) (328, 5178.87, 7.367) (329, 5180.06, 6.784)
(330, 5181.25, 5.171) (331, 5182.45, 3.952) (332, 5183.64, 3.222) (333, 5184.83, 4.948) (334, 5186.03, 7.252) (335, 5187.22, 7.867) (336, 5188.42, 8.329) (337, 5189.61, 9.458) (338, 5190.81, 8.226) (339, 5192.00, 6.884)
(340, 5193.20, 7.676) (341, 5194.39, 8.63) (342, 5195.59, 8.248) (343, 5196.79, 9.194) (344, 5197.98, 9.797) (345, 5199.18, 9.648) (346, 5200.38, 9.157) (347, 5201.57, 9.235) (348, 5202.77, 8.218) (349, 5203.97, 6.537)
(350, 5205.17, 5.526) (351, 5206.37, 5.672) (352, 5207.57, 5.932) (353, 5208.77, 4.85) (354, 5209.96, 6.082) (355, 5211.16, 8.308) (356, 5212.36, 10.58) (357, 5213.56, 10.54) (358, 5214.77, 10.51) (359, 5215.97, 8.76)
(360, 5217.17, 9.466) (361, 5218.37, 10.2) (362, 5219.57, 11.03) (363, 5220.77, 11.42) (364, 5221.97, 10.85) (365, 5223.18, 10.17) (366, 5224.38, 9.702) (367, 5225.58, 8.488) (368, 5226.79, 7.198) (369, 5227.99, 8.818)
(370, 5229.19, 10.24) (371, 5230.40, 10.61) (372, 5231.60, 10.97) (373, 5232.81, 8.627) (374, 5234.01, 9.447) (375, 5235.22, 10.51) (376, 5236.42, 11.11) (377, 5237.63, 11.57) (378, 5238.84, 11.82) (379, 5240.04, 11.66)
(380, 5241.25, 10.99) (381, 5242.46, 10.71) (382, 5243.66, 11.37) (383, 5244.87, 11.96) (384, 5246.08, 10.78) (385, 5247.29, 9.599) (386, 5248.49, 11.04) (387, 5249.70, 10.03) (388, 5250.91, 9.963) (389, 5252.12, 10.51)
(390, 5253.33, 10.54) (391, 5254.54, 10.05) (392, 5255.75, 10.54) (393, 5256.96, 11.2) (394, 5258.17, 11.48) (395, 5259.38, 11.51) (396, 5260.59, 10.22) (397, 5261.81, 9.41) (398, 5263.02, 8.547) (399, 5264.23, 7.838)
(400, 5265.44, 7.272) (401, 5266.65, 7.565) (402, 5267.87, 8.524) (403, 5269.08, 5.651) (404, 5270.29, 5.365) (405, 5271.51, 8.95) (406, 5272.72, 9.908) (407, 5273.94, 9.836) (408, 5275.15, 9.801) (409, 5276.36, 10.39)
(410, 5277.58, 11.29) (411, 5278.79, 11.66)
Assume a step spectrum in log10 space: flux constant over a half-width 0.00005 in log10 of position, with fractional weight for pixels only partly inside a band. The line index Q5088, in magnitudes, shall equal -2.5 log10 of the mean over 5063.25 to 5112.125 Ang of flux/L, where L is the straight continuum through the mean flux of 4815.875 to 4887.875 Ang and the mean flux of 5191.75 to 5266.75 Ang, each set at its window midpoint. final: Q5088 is 0.16 mag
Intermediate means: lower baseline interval 10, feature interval 8.36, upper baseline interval 9.5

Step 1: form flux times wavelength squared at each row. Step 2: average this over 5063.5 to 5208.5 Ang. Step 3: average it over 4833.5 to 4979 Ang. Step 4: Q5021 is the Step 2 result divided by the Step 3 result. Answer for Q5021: 0.85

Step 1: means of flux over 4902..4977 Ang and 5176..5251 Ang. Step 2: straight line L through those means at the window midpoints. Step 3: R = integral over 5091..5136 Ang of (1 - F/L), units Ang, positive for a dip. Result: 4.8 Ang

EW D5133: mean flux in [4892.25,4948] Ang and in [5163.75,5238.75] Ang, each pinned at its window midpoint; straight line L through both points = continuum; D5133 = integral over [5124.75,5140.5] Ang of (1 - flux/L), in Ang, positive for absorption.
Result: 0.84 Ang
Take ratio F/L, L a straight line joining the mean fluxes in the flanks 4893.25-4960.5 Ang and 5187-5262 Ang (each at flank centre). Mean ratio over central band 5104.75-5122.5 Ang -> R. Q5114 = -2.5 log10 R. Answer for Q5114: 0.16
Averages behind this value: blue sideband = 10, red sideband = 9.53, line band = 8.39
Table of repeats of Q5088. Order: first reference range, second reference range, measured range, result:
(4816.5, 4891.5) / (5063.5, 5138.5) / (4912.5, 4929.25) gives 0.022 mag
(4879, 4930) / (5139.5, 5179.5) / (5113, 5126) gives -0.109 mag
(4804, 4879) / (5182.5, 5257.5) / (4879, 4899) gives 0.024 mag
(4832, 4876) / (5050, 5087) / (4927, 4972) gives -0.075 mag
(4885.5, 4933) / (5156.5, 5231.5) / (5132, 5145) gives -0.004 mag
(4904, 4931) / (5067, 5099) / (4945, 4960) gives -0.049 mag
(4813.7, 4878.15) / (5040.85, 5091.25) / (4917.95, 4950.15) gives -0.020 mag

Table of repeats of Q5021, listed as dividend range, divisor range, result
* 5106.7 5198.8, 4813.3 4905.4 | 0.85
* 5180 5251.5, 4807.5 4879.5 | 1.03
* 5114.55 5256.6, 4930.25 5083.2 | 0.97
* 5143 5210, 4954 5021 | 0.82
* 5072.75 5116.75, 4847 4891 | 0.94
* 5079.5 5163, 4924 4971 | 0.87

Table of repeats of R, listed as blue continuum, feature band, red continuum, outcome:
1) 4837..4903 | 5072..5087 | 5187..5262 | 2.3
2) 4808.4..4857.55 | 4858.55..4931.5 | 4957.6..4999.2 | 2.7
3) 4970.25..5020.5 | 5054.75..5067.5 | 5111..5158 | -0.8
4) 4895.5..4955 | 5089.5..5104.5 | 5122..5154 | -0.4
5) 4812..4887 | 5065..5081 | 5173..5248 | 1.5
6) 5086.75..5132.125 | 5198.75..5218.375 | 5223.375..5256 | 3.5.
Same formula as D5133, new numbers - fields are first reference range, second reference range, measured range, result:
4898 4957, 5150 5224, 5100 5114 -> 0.4 Ang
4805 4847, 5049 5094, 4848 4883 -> 0.6 Ang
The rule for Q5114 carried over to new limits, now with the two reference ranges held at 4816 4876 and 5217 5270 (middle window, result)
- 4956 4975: 0.011 mag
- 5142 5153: 0.268 mag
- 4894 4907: -0.065 mag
